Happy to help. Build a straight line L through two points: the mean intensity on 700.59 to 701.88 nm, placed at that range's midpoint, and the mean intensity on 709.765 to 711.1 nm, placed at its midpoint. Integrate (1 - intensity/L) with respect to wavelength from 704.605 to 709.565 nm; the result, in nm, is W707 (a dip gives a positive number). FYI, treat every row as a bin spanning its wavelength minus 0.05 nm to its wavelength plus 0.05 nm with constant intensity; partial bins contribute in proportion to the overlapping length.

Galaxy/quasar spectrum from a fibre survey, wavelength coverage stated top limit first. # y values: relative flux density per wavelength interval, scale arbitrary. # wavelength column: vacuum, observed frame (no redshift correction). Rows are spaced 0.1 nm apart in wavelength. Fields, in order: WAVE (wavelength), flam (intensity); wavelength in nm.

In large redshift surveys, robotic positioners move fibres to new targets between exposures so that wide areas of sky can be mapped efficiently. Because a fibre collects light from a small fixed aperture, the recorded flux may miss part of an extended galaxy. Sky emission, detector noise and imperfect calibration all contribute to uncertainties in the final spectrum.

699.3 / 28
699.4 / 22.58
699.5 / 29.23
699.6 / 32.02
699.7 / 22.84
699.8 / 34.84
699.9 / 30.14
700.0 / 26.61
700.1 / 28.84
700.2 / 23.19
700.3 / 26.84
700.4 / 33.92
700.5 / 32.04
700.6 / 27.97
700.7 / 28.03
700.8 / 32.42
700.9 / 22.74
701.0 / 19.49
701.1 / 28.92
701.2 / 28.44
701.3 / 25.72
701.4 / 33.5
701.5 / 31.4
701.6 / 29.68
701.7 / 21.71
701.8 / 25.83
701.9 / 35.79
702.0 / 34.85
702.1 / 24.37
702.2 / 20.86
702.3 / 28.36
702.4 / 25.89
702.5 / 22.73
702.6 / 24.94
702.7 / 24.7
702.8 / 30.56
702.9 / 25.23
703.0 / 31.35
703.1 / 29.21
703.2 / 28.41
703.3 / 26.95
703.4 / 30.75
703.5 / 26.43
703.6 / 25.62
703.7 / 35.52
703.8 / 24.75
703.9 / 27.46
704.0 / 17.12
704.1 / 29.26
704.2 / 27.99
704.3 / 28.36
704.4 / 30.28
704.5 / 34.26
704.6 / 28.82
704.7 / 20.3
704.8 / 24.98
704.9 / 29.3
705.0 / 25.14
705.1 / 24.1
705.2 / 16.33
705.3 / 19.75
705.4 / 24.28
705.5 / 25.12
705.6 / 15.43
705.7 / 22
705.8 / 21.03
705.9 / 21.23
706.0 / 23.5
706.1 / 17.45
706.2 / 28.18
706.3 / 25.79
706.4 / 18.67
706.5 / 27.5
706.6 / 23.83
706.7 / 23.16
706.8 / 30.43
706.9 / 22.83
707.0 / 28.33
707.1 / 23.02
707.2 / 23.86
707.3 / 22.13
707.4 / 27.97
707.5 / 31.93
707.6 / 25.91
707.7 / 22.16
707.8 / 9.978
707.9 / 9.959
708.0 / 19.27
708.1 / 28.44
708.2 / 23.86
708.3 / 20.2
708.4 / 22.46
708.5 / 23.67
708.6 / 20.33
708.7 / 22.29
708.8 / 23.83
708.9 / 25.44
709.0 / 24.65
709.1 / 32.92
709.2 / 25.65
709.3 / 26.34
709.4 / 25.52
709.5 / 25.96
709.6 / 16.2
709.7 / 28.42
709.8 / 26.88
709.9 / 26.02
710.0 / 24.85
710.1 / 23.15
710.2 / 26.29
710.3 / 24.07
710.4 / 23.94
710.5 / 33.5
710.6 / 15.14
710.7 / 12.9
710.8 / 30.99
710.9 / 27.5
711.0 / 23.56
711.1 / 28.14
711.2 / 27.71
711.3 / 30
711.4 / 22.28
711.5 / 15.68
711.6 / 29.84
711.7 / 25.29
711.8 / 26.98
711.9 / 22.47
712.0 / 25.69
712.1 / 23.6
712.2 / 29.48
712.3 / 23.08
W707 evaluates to 0.435 nm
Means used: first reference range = 27.6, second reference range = 24.6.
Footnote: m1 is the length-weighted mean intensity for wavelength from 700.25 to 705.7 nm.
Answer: 26.9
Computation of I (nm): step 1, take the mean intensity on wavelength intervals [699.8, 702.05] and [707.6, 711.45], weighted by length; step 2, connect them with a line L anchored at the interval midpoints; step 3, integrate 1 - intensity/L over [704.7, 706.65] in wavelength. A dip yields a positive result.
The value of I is 0.24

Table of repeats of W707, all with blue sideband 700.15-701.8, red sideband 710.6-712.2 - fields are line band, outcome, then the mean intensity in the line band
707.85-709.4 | 0.13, 23.4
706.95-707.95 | 0.13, 22.5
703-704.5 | -0.06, 28.1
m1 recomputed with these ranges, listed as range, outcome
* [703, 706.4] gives 25.3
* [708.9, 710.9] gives 25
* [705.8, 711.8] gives 24.1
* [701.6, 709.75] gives 25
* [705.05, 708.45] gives 22.6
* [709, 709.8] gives 25.8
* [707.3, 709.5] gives 23.5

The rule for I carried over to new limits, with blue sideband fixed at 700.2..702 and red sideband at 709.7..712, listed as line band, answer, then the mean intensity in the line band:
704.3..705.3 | 0.05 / 25.8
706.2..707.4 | 0.07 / 24.8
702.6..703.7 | -0.01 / 28.1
